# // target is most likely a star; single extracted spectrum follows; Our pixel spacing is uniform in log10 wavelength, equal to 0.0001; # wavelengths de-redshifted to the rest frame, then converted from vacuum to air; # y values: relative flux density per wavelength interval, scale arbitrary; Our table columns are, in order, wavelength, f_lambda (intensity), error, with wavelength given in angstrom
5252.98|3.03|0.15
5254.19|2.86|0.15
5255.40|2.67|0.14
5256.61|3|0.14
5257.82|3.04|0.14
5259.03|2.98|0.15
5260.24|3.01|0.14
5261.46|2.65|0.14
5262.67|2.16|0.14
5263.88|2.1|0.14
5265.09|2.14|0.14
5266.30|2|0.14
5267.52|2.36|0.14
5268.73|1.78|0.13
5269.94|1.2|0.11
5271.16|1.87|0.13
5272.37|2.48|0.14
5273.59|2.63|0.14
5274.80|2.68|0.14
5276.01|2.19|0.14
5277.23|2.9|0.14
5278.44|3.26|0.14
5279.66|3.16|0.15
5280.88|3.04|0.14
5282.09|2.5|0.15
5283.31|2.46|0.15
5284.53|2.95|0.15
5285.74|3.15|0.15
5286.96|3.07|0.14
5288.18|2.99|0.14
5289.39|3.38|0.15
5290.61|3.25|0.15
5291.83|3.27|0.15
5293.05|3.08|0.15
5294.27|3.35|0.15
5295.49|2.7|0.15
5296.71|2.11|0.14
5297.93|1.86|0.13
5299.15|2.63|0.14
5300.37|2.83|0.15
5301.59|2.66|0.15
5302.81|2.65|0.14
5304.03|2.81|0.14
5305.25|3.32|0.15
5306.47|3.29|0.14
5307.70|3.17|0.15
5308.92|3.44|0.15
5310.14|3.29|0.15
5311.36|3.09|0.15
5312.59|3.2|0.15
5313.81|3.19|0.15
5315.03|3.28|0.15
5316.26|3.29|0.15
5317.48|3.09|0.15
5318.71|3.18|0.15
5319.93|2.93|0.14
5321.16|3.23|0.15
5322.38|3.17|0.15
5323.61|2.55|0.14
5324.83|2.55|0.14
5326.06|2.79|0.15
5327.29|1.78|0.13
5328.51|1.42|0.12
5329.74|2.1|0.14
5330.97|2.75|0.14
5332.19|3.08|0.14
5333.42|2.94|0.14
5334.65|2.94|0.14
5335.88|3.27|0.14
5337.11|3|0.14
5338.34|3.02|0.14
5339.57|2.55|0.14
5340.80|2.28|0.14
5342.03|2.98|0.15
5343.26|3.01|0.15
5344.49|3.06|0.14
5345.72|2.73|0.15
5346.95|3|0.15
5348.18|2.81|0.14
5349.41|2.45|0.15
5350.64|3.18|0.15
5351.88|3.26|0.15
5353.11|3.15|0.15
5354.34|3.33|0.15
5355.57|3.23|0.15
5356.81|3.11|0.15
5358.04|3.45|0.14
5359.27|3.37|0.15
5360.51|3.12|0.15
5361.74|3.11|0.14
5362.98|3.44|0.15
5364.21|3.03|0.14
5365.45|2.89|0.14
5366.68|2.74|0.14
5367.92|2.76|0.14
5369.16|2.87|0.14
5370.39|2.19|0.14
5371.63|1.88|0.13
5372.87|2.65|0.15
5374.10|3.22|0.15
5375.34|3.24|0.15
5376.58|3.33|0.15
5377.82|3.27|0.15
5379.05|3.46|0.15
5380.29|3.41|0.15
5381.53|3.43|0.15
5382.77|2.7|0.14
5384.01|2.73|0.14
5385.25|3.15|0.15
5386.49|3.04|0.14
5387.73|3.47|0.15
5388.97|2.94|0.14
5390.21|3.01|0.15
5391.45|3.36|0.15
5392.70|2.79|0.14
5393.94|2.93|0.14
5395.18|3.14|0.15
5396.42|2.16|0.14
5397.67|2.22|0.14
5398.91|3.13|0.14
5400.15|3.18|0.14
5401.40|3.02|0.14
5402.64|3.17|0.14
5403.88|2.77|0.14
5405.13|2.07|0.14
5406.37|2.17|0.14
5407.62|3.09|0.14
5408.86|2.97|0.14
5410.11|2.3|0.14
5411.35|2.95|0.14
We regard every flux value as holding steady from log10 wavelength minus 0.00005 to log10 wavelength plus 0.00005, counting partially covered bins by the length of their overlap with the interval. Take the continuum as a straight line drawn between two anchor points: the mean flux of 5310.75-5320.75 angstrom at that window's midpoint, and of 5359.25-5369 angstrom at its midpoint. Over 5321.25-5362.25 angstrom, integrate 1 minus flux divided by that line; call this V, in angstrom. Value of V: 2.8 angstrom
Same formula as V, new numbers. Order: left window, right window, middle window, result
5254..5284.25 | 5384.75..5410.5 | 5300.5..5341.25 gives -3.53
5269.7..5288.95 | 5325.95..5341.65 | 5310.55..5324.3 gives -2.48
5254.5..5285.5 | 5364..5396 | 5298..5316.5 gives -2.38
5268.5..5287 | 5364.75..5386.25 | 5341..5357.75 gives -0.99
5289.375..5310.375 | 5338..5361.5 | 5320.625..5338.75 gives 1.68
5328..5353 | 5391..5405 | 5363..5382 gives -0.89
